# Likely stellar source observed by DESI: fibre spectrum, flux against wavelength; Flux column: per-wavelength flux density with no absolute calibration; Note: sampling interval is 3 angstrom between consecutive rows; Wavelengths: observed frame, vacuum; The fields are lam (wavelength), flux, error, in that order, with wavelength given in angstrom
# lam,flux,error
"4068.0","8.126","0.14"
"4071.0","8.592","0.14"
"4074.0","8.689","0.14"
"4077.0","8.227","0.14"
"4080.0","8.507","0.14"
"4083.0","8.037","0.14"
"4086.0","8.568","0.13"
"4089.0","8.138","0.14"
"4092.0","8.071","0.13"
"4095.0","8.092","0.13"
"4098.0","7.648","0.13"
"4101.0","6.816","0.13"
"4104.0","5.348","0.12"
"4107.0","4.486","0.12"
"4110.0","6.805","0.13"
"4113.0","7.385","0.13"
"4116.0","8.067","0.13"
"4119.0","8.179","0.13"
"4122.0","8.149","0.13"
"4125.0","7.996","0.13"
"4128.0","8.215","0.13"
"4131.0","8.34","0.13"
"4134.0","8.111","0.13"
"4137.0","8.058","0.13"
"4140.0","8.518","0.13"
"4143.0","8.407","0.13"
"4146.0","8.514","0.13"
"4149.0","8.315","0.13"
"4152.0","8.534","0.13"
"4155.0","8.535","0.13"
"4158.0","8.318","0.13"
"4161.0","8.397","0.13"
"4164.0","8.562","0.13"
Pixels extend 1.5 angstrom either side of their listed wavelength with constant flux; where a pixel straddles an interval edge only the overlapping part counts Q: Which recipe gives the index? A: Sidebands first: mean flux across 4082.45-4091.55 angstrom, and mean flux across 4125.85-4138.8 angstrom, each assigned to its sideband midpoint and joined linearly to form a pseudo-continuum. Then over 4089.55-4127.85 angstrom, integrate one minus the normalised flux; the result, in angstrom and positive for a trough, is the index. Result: 4.2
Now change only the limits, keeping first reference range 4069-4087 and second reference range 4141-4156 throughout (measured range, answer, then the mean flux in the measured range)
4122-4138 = 0.6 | 8.15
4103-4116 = 3.3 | 6.27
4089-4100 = 0.7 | 7.91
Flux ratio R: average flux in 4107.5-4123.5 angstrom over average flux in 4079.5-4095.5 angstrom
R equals 0.91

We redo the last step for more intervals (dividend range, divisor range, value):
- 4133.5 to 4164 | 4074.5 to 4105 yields 1.07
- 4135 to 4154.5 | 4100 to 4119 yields 1.27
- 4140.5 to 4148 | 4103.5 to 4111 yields 1.54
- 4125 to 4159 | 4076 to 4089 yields 1.00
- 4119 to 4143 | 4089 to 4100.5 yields 1.04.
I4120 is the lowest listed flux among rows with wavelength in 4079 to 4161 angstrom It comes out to 4.486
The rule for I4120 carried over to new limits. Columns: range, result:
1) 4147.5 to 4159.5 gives 8.315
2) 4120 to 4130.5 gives 7.996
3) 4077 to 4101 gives 6.816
